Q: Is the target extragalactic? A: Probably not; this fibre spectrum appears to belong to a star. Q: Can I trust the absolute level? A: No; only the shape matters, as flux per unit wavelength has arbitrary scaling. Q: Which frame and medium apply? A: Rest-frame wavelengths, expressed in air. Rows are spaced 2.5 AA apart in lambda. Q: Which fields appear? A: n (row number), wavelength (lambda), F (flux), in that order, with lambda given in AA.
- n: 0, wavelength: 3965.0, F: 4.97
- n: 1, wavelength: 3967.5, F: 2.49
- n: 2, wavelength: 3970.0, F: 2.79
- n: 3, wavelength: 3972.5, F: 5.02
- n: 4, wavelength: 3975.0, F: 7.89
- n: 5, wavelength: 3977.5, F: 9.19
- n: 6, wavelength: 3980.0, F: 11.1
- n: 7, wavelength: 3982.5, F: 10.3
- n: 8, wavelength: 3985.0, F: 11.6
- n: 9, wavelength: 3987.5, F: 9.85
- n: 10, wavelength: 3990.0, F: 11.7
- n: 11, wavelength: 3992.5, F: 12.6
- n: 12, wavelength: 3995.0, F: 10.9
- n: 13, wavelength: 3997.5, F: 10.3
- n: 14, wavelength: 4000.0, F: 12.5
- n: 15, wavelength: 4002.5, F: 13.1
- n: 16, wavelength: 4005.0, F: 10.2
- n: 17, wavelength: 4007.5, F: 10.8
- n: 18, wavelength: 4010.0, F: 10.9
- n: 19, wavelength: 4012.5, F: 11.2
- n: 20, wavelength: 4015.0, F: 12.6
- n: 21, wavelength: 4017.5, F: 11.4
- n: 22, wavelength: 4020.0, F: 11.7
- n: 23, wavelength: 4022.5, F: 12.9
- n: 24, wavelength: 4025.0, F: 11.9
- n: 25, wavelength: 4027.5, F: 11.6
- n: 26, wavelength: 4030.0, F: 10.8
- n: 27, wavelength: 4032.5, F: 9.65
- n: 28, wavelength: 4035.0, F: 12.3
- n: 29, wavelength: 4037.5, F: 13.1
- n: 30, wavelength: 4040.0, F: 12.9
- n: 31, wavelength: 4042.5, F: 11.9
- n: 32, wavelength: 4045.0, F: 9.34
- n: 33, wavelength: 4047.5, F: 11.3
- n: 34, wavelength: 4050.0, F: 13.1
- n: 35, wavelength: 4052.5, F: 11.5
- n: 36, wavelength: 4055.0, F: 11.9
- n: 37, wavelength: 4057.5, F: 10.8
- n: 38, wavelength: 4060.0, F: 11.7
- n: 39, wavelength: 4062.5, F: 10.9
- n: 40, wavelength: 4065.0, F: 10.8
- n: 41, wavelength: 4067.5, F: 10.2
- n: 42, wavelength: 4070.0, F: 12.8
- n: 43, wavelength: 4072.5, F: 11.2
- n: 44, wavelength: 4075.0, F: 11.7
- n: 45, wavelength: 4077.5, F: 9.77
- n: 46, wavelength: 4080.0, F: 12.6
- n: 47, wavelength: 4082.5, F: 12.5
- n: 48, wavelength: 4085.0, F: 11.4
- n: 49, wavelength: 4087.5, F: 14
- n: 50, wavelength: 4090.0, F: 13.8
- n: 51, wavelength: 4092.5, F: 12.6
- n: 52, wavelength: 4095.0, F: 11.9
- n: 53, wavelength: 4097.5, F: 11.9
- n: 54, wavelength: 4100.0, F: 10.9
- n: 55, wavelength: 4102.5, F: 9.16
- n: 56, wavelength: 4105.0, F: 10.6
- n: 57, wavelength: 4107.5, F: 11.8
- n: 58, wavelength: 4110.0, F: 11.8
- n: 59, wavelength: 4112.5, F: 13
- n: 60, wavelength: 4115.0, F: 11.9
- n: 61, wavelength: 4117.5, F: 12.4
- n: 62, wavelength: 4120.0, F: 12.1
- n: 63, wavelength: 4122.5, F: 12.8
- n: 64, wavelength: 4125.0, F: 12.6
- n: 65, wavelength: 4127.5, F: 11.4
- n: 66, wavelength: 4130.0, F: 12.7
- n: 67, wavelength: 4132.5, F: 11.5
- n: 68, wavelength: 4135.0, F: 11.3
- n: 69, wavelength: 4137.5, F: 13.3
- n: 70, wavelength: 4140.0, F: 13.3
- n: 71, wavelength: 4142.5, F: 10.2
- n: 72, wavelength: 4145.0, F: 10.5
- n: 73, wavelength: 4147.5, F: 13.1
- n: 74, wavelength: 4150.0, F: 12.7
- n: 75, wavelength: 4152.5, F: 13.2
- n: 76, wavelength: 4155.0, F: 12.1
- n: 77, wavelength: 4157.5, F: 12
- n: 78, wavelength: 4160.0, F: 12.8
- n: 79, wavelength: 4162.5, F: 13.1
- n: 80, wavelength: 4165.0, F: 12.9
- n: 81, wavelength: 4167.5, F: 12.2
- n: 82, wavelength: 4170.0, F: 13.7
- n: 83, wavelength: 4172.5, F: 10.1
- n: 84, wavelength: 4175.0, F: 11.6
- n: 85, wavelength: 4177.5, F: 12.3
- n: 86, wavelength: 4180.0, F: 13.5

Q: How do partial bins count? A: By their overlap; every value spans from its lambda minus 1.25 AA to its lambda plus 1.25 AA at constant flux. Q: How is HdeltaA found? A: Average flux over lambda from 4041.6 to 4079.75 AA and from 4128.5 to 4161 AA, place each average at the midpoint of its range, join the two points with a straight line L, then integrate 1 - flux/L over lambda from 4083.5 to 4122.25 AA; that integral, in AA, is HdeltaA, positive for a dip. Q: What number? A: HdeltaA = -0.8 AA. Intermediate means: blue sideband 11.3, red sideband 12.2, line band 12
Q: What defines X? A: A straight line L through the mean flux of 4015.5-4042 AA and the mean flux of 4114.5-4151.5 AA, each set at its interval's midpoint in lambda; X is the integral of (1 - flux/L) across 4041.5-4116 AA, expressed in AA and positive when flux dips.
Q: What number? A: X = 2.2 AA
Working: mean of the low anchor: 11.8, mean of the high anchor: 12.1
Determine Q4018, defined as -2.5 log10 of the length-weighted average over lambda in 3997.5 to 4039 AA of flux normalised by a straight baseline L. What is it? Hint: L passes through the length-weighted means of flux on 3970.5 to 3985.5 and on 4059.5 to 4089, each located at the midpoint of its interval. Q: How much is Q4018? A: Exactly -0.170 mag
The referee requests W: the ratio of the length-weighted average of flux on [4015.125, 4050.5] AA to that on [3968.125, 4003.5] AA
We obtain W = 1.2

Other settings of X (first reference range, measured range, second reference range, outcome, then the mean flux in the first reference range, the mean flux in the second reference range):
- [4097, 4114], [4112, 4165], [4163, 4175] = -2.35 AA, 11.3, 12.2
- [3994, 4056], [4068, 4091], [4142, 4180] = -0.50 AA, 11.6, 12.2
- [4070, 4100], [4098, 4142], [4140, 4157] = 0.71 AA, 12.1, 12.1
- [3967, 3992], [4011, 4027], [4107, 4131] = -3.94 AA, 8.5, 12.3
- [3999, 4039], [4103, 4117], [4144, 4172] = 0.60 AA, 11.7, 12.5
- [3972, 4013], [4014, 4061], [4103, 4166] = -2.49 AA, 10.6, 12.2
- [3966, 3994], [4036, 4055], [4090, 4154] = -3.25 AA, 8.58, 12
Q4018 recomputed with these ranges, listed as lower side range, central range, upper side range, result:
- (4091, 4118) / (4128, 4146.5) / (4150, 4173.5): 0.03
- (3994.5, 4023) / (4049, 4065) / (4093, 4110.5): -0.02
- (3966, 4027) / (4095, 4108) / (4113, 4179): 0.07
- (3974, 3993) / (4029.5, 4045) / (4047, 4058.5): -0.01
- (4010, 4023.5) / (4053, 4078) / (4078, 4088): 0.09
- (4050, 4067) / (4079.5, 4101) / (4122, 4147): -0.07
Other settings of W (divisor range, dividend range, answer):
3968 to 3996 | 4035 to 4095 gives 1.29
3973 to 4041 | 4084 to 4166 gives 1.08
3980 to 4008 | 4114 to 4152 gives 1.08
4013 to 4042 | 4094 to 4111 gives 0.94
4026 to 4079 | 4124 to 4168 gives 1.08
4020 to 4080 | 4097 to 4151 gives 1.03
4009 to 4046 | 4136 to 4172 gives 1.07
